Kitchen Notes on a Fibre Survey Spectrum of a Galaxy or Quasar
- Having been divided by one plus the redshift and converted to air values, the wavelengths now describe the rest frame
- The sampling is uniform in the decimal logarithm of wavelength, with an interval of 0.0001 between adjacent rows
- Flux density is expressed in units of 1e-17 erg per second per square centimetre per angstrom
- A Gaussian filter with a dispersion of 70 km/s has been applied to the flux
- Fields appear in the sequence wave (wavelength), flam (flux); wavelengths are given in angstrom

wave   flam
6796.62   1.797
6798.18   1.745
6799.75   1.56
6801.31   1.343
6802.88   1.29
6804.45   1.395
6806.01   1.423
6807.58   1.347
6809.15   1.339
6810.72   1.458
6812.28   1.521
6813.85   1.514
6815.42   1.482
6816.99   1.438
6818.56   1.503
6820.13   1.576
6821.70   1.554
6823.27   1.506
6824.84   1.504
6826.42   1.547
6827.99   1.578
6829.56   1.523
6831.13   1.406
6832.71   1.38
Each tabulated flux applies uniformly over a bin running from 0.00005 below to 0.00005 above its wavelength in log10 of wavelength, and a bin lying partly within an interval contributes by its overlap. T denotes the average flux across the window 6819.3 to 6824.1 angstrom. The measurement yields 1.55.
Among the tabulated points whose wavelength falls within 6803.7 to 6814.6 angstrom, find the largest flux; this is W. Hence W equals 1.521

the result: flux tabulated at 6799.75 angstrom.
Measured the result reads 1.56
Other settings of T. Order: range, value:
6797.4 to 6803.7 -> 1.48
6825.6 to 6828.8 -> 1.56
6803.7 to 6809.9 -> 1.38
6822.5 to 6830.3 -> 1.53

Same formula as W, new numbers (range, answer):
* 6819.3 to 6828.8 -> 1.578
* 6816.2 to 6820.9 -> 1.576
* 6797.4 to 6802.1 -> 1.745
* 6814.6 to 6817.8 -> 1.482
